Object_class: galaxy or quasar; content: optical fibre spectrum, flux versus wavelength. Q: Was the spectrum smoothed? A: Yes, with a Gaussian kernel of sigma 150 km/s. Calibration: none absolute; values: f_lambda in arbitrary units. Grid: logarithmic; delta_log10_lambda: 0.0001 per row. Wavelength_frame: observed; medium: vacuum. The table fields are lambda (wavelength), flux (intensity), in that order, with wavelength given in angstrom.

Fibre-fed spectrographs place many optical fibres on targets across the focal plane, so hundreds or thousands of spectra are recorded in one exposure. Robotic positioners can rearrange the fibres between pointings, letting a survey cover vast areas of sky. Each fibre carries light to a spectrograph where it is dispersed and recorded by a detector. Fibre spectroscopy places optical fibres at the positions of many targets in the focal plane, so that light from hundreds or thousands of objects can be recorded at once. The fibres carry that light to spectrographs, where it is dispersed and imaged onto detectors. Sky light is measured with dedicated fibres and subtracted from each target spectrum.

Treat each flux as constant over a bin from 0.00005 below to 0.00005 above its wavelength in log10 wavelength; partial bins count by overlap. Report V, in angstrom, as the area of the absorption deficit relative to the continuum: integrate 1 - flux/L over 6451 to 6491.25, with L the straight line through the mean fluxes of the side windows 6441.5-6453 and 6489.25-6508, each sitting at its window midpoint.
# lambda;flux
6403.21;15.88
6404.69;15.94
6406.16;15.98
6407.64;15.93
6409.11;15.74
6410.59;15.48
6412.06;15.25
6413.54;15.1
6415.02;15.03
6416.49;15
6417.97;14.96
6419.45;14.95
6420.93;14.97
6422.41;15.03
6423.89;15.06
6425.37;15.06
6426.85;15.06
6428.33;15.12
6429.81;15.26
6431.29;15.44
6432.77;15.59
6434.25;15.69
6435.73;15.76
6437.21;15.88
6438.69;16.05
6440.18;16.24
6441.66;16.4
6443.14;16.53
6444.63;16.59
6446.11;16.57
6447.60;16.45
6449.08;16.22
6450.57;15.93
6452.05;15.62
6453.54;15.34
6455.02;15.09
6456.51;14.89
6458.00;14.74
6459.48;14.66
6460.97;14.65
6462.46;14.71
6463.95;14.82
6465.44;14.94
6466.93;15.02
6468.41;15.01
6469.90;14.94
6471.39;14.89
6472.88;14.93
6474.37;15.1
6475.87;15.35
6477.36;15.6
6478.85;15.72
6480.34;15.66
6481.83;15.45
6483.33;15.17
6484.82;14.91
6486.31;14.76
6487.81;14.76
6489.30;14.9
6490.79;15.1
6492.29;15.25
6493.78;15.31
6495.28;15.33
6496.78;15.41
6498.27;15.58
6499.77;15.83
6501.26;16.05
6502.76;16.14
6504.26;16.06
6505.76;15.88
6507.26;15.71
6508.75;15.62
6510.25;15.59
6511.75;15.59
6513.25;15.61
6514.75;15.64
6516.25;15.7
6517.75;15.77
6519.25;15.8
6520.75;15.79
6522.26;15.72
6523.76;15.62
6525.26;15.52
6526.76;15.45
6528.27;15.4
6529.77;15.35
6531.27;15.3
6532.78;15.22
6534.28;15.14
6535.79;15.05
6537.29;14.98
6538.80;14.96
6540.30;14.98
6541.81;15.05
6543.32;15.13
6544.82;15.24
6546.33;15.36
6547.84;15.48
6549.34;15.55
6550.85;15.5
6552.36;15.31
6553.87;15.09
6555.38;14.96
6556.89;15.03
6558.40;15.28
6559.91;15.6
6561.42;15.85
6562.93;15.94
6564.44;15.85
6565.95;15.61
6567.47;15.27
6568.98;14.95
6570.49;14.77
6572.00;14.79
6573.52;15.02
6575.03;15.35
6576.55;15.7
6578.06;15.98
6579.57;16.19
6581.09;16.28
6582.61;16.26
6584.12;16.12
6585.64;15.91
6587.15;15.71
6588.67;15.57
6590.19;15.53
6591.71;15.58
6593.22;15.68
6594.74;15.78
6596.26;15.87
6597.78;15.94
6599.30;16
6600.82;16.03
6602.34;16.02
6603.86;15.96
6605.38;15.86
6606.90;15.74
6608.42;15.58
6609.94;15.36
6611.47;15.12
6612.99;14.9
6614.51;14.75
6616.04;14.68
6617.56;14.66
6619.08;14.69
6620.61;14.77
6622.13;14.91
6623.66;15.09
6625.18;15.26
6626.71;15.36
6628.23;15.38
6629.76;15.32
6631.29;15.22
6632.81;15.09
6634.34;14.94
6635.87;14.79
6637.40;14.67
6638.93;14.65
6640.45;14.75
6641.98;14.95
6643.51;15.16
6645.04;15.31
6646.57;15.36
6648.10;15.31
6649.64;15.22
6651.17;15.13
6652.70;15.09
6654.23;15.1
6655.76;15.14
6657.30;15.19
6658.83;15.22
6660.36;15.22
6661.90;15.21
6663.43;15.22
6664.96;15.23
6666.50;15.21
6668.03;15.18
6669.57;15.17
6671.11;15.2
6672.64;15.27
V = 2.23 angstrom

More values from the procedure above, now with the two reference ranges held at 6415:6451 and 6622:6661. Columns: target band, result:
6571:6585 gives -0.42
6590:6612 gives -0.77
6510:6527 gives -0.26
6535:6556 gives 0.23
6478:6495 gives 0.35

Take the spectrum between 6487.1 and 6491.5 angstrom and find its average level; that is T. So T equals 14.9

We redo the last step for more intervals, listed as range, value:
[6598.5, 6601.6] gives 16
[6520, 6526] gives 15.7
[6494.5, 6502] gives 15.6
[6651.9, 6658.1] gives 15.1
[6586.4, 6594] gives 15.6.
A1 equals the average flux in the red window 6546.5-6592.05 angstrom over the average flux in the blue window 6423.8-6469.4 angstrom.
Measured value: 1.00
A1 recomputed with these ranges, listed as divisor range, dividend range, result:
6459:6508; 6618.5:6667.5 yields 0.99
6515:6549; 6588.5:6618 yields 1.01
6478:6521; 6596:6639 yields 0.98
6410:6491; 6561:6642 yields 1.00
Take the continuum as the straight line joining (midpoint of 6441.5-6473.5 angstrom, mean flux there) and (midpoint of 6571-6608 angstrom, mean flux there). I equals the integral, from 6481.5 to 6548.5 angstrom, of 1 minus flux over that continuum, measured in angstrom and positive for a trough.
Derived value 0.6 angstrom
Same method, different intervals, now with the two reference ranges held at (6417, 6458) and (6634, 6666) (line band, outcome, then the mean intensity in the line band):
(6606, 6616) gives -0.02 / 15.2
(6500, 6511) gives -0.30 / 15.9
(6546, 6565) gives -0.16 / 15.4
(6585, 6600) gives -0.52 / 15.8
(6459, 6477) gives 0.68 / 14.9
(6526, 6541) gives 0.18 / 15.2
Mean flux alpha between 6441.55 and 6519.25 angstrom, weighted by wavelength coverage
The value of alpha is 15.4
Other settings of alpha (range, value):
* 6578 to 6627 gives 15.5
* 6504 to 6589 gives 15.5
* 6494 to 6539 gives 15.6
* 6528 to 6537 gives 15.2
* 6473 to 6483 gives 15.4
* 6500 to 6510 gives 15.9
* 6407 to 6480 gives 15.4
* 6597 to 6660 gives 15.2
